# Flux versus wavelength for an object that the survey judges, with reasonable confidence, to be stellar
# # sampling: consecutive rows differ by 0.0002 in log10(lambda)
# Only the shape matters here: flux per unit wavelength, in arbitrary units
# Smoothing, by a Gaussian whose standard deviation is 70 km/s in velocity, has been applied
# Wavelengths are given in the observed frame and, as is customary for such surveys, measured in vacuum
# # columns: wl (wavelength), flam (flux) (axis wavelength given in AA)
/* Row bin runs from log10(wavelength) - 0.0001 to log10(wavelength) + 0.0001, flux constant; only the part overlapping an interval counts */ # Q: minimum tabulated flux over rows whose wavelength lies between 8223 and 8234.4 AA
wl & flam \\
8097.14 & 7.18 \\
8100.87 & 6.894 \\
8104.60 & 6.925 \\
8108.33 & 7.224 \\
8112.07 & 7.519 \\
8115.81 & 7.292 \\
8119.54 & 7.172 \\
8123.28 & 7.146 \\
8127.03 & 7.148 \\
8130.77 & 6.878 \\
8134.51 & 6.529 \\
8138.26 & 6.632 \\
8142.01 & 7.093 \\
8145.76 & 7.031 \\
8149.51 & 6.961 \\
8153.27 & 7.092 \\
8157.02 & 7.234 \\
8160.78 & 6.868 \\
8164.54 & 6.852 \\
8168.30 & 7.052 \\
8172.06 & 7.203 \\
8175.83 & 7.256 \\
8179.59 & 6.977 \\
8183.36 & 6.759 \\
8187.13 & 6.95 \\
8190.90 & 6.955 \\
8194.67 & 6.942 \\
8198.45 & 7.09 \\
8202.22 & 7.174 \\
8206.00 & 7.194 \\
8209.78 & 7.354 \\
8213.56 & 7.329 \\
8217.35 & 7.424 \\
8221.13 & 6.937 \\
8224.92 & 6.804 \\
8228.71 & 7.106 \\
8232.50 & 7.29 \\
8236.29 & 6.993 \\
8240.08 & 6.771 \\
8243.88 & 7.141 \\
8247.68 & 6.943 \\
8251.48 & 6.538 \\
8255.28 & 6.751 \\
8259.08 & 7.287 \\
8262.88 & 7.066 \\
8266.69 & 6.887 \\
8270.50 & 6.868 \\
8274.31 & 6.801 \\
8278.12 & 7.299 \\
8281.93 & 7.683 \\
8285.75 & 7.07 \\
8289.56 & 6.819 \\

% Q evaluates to 6.804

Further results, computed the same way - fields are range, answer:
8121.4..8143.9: 6.529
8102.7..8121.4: 6.925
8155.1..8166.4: 6.852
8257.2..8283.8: 6.801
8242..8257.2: 6.538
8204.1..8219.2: 7.194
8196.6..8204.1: 7.09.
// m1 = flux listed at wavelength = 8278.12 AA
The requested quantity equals 7.299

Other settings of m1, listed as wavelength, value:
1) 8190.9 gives 6.955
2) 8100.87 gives 6.894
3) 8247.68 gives 6.943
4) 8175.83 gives 7.256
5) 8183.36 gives 6.759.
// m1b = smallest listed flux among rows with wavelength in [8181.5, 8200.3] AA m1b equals 6.759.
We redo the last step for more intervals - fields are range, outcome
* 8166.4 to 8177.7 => 7.052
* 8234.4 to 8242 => 6.771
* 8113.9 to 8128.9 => 7.146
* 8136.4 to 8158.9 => 6.632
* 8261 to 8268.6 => 6.887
